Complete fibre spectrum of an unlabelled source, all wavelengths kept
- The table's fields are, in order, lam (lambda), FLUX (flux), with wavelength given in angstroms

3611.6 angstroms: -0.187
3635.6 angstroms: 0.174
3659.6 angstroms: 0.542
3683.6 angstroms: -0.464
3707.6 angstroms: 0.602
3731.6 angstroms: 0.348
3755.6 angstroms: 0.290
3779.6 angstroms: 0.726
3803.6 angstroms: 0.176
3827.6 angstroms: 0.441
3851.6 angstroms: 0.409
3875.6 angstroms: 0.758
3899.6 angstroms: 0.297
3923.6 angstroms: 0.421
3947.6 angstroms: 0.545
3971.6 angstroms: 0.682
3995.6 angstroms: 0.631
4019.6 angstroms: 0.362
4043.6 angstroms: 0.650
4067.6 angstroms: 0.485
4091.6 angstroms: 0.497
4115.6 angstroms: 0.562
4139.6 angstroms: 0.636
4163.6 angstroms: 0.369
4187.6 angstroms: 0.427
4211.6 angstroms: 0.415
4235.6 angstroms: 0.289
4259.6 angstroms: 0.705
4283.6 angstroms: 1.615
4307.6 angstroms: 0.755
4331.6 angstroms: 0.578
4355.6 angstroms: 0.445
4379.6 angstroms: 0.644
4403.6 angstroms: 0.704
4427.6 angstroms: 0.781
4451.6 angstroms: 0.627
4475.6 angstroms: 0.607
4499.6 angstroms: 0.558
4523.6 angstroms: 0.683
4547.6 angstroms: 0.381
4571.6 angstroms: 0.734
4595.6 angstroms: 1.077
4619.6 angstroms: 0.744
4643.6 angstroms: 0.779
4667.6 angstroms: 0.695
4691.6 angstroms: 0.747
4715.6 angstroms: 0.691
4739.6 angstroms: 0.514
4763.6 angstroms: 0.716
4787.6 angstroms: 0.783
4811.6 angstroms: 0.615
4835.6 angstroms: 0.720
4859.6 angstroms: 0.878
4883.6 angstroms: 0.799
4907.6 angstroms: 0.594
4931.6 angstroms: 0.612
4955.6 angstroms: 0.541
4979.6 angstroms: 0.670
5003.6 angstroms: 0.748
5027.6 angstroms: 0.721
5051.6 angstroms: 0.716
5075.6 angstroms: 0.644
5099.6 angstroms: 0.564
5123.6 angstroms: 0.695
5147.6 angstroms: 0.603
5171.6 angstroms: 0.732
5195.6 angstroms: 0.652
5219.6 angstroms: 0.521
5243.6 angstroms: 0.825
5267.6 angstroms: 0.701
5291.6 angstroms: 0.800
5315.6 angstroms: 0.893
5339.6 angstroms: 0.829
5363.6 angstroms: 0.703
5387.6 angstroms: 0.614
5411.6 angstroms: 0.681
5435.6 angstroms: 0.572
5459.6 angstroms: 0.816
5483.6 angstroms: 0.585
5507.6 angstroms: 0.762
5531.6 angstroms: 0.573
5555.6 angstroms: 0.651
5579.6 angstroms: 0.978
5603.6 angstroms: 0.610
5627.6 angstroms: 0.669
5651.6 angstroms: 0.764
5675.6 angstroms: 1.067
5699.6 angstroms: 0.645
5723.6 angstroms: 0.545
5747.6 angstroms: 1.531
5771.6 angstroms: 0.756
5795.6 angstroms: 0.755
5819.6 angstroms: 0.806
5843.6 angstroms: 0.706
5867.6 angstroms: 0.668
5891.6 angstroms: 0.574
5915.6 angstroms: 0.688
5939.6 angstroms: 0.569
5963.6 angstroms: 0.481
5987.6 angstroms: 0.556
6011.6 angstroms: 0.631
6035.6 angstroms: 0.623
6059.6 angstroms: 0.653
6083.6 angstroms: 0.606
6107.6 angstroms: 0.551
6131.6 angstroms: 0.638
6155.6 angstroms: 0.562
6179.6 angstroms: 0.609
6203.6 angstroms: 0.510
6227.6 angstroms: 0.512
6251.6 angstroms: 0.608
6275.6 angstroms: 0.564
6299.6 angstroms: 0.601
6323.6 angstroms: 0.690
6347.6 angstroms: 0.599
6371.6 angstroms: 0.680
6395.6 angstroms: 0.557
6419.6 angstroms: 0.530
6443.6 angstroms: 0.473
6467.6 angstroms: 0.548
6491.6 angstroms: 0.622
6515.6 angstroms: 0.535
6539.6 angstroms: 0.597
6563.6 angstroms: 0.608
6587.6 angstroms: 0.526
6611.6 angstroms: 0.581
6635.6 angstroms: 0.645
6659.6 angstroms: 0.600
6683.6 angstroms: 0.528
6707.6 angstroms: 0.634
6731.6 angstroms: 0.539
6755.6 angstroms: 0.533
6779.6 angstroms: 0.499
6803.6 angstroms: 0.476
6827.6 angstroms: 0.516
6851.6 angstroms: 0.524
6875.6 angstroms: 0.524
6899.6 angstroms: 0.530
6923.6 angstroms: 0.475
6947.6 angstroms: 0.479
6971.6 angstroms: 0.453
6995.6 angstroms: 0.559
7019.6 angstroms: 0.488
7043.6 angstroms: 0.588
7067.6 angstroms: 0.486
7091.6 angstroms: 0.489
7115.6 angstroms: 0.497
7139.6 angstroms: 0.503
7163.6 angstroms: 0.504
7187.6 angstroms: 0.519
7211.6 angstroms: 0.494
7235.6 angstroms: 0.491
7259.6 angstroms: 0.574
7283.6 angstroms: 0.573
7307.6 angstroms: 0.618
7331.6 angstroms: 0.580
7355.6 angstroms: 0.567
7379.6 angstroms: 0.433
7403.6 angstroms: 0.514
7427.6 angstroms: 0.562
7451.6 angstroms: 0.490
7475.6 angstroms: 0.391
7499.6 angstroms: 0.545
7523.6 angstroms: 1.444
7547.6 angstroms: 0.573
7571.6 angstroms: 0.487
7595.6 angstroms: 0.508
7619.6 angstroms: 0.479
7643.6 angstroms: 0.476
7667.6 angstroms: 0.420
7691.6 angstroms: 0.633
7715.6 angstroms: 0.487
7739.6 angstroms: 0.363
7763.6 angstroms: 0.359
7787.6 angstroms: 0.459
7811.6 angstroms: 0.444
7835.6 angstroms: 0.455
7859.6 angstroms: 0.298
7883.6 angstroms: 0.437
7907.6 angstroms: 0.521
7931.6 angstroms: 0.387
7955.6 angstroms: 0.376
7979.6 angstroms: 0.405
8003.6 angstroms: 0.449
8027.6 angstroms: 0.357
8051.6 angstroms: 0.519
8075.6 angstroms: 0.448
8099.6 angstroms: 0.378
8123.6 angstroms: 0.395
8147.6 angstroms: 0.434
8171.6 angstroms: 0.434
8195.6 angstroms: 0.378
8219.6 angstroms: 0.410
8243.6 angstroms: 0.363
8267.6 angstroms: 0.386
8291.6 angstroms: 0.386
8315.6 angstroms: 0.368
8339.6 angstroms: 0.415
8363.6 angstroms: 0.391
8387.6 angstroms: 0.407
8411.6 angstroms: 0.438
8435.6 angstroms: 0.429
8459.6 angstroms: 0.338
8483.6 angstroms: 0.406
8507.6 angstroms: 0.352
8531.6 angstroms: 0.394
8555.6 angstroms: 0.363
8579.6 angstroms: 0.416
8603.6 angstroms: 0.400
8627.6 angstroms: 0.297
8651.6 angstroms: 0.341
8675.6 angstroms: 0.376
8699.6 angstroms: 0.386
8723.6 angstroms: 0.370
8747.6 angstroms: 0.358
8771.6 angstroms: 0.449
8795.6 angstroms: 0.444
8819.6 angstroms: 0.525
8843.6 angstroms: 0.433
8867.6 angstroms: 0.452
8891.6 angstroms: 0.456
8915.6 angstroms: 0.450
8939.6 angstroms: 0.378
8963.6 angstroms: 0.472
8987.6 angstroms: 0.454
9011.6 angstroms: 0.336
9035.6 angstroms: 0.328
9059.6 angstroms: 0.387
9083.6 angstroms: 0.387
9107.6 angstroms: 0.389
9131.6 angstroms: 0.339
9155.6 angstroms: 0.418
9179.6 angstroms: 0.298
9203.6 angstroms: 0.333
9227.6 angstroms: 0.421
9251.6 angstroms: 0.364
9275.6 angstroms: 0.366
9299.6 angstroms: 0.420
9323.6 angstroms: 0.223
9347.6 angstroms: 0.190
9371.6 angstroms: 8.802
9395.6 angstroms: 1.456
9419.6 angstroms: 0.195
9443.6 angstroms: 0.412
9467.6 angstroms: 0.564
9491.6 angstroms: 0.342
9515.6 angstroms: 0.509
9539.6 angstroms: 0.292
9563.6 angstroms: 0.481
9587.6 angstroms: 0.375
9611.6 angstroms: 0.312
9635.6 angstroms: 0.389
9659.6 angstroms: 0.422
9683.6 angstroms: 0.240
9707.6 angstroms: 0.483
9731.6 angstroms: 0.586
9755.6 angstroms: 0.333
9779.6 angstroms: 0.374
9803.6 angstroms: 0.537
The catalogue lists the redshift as 0.146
